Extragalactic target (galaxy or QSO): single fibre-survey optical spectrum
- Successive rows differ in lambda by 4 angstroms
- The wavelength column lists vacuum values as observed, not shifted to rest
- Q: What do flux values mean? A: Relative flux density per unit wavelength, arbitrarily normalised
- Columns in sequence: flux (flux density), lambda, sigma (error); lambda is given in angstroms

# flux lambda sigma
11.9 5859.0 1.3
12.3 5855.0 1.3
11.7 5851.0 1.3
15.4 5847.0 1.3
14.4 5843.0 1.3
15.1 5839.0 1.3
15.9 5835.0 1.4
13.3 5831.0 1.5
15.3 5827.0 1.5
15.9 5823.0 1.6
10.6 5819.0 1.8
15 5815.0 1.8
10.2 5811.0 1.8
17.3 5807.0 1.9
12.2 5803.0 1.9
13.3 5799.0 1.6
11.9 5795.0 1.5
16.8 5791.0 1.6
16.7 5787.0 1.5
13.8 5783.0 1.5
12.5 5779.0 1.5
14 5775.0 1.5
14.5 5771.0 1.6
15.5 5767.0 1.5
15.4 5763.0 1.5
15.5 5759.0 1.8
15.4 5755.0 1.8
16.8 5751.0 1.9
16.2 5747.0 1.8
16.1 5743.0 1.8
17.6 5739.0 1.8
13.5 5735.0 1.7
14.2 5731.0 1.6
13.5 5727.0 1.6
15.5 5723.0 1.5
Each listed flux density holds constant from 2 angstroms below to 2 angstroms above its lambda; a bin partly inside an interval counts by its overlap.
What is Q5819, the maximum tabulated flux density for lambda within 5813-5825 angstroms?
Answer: 15.9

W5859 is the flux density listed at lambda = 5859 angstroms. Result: 11.9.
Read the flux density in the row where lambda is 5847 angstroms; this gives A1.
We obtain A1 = 15.4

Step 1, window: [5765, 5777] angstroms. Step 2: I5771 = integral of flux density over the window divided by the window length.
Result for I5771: 14.7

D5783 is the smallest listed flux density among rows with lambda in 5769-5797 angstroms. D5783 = 11.9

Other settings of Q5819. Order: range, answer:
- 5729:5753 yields 17.6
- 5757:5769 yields 15.5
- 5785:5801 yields 16.8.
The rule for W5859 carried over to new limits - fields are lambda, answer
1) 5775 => 14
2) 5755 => 15.4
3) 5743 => 16.1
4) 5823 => 15.9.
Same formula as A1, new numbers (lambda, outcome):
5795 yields 11.9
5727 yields 13.5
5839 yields 15.1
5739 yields 17.6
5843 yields 14.4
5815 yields 15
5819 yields 10.6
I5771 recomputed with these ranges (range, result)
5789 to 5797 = 14.4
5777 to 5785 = 13.2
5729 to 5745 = 15.4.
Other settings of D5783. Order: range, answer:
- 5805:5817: 10.2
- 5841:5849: 14.4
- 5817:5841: 10.6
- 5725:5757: 13.5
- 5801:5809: 12.2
